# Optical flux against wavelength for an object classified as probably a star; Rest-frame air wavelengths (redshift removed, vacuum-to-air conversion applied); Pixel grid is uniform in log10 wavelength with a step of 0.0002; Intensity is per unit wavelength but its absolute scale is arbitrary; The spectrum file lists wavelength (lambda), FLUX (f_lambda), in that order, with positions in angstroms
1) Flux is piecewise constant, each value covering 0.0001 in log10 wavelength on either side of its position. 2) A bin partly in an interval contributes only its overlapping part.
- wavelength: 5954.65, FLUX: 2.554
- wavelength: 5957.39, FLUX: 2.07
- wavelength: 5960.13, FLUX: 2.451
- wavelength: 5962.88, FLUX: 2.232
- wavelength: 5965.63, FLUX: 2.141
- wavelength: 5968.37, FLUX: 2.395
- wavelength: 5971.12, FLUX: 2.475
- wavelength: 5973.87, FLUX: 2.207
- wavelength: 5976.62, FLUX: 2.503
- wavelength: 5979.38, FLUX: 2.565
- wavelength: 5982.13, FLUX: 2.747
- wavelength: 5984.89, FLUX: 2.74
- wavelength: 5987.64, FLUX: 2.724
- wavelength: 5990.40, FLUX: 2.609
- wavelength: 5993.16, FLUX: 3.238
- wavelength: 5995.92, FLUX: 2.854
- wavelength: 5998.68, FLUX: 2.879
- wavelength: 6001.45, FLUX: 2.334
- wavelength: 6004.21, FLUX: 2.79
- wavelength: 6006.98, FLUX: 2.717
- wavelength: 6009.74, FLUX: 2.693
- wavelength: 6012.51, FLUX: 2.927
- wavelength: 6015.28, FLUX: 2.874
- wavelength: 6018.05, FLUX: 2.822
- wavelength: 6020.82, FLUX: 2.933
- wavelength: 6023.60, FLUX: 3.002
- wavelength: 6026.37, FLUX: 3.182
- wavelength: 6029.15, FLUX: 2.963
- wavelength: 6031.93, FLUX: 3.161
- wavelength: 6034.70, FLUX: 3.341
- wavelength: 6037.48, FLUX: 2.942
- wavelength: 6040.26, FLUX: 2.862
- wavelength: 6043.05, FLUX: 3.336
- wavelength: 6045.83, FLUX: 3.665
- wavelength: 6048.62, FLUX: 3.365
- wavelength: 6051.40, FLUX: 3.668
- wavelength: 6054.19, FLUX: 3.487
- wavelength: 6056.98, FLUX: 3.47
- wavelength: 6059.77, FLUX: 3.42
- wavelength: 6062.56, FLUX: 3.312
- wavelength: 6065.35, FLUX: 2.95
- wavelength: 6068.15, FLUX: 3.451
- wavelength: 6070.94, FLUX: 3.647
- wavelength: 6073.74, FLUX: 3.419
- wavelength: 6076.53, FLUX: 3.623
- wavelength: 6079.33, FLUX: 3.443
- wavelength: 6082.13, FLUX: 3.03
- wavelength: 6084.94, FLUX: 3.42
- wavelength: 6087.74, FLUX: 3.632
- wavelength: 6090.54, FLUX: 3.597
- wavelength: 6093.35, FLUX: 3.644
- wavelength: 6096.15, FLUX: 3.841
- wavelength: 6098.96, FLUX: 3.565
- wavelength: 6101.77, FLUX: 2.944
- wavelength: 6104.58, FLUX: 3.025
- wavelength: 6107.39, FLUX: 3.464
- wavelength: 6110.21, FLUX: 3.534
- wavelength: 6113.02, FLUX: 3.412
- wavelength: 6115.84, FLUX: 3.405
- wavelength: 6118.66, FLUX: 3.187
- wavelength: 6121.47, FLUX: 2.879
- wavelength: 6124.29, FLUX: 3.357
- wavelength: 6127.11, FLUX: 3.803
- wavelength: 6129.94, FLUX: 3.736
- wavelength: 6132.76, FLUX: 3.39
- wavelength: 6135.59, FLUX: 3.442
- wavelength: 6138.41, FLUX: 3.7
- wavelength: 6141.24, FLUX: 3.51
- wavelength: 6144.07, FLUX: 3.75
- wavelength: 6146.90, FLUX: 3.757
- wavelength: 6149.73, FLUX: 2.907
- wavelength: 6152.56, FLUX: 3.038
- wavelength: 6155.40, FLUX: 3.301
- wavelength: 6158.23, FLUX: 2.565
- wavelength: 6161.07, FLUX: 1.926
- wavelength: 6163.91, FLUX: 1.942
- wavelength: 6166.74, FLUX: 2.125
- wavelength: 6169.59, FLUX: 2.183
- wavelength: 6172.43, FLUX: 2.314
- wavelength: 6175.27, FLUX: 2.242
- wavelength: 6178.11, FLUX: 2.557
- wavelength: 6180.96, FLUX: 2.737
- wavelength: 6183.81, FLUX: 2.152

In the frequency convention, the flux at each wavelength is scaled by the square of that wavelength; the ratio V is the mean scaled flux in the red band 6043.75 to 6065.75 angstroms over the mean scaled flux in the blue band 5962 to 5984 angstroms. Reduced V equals 1.5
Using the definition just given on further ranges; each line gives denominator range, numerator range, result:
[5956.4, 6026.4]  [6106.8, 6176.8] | 1.21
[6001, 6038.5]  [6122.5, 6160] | 1.21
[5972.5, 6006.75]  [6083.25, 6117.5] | 1.33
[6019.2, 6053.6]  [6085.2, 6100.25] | 1.16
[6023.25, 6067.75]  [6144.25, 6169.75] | 0.86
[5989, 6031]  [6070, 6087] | 1.23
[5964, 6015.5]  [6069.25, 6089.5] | 1.35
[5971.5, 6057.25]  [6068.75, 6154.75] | 1.20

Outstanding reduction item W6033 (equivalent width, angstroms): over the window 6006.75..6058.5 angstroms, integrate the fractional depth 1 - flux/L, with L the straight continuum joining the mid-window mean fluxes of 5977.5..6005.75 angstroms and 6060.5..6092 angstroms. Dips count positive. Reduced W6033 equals -1.1 angstroms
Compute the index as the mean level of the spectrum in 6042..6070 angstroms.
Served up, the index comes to 3.42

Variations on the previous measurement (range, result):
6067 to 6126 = 3.41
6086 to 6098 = 3.67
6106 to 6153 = 3.44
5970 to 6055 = 2.92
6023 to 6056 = 3.26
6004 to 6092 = 3.23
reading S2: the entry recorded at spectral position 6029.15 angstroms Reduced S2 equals 2.963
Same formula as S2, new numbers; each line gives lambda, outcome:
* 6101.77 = 2.944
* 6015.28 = 2.874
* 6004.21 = 2.79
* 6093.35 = 3.644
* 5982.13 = 2.747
